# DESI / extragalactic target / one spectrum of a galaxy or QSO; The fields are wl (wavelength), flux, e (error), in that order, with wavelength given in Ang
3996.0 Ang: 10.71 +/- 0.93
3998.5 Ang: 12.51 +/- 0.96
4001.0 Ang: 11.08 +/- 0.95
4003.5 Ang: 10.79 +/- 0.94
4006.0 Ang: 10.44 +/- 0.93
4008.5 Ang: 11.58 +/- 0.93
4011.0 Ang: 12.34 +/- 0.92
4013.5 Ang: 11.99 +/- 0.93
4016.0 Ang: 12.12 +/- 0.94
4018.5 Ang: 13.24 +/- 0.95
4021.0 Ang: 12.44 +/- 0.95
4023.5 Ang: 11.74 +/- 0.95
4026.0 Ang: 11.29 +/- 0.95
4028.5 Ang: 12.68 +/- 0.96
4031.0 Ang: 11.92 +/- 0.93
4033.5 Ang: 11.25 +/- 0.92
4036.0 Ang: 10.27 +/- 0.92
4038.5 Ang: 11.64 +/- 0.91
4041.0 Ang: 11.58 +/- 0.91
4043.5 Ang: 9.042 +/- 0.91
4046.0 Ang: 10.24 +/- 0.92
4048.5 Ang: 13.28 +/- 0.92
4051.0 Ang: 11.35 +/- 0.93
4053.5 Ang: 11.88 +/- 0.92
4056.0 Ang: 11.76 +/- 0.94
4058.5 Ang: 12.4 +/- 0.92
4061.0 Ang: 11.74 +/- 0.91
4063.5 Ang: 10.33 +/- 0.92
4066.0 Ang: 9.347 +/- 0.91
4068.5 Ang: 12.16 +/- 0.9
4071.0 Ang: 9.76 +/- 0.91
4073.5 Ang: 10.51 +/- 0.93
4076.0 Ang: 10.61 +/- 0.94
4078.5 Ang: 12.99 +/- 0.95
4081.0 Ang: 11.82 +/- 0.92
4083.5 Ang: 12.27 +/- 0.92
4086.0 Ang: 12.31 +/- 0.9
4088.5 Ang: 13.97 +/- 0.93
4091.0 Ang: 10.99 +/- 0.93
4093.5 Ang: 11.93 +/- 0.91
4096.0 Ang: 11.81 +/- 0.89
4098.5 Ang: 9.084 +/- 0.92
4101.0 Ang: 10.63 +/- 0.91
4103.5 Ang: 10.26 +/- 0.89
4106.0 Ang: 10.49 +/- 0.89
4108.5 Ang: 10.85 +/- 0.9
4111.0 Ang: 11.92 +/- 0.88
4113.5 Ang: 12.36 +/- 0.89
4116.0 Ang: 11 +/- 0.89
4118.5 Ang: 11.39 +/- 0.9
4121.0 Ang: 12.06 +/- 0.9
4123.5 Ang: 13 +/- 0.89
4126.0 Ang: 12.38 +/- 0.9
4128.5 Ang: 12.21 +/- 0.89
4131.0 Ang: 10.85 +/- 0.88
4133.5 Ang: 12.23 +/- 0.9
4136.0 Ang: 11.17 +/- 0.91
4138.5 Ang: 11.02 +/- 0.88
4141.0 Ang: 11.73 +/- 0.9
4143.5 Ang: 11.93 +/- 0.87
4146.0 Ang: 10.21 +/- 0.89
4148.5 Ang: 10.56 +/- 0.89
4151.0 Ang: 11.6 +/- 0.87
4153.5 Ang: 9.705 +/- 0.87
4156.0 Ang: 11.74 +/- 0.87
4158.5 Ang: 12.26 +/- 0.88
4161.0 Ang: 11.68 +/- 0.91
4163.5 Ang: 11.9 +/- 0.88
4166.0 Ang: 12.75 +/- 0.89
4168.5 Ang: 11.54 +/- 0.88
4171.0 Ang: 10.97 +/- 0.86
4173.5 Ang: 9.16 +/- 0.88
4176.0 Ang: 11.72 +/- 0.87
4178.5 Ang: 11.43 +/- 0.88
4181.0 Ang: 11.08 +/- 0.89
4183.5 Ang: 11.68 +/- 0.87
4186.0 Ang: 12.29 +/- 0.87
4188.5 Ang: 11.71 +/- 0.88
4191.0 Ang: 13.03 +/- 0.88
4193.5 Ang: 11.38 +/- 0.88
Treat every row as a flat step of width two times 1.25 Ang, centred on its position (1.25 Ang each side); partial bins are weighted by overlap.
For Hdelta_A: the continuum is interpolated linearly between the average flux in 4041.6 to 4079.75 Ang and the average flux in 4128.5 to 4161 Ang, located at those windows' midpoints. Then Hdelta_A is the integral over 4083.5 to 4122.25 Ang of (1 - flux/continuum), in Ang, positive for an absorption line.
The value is -0.7 Ang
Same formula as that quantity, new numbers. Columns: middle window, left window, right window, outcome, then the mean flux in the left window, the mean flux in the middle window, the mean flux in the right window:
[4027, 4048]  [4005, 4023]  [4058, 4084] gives 1.0 Ang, 12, 11.2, 11.2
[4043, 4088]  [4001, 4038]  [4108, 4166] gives 1.0 Ang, 11.7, 11.4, 11.6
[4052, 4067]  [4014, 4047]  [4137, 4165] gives 0.3 Ang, 11.5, 11.3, 11.3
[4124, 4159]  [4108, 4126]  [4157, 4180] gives 0.8 Ang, 11.9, 11.4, 11.5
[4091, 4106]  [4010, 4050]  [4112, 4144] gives 1.3 Ang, 11.7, 10.7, 11.8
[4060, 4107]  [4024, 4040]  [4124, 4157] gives 1.0 Ang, 11.5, 11.2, 11.4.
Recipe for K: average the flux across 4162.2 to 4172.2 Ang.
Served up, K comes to 11.8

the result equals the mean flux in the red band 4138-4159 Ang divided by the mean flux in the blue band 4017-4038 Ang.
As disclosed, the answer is 0.9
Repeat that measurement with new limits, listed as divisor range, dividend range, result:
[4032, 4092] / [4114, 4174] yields 1.01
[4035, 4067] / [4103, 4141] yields 1.04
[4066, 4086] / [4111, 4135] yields 1.05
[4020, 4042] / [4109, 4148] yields 1.00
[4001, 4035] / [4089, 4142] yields 0.97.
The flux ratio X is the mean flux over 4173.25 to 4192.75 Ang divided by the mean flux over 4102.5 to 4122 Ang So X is 1.0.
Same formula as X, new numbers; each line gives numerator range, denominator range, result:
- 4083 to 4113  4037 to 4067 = 1.01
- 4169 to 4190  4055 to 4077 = 1.03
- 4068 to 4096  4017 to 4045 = 1.02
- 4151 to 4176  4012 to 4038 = 0.95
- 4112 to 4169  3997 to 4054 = 1.00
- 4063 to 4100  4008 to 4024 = 0.93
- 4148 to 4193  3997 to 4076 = 1.01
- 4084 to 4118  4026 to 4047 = 1.02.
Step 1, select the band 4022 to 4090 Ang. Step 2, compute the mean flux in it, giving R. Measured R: 11.5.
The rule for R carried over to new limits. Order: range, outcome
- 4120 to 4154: 11.5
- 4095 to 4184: 11.3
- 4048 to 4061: 12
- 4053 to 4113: 11.3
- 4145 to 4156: 10.7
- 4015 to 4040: 11.9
